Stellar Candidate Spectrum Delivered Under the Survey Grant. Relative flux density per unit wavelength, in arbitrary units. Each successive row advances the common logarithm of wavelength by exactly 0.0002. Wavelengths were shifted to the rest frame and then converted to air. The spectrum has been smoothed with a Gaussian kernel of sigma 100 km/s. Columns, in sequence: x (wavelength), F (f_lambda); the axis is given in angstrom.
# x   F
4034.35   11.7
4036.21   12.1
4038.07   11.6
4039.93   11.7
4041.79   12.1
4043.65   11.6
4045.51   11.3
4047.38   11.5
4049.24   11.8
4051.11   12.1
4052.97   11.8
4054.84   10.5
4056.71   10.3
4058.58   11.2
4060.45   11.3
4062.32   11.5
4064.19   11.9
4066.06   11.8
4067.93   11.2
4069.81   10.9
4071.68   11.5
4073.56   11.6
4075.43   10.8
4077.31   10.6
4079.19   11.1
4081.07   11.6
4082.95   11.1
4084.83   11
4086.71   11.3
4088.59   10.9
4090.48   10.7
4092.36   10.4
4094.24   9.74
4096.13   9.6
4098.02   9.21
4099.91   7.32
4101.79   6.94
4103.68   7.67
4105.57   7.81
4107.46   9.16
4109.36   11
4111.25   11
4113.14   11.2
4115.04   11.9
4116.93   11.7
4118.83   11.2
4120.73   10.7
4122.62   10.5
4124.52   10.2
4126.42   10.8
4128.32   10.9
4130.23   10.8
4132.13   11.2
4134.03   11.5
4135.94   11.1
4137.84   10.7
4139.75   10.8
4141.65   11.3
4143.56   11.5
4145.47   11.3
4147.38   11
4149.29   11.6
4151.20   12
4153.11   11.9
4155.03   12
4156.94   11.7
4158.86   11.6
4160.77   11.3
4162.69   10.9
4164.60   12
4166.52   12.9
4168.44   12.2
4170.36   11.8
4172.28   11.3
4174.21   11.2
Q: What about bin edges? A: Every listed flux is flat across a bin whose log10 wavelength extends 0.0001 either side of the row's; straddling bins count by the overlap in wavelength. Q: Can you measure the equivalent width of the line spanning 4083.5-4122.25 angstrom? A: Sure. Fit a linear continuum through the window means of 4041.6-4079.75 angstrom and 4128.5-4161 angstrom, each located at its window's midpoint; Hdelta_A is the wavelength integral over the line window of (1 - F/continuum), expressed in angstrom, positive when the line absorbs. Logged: 4.5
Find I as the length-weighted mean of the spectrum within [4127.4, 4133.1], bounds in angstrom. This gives 11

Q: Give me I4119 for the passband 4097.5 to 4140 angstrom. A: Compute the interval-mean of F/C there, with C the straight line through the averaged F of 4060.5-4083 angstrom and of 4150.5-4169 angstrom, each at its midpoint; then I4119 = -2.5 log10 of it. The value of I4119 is 0.14 mag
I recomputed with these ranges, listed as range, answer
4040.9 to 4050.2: 11.7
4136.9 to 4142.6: 10.9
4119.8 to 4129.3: 10.6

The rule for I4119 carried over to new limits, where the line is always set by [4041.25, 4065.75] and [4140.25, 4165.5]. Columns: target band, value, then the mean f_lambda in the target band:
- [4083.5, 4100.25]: 0.135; 10.1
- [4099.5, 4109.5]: 0.373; 8.16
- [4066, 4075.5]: 0.016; 11.3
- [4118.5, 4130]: 0.080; 10.7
